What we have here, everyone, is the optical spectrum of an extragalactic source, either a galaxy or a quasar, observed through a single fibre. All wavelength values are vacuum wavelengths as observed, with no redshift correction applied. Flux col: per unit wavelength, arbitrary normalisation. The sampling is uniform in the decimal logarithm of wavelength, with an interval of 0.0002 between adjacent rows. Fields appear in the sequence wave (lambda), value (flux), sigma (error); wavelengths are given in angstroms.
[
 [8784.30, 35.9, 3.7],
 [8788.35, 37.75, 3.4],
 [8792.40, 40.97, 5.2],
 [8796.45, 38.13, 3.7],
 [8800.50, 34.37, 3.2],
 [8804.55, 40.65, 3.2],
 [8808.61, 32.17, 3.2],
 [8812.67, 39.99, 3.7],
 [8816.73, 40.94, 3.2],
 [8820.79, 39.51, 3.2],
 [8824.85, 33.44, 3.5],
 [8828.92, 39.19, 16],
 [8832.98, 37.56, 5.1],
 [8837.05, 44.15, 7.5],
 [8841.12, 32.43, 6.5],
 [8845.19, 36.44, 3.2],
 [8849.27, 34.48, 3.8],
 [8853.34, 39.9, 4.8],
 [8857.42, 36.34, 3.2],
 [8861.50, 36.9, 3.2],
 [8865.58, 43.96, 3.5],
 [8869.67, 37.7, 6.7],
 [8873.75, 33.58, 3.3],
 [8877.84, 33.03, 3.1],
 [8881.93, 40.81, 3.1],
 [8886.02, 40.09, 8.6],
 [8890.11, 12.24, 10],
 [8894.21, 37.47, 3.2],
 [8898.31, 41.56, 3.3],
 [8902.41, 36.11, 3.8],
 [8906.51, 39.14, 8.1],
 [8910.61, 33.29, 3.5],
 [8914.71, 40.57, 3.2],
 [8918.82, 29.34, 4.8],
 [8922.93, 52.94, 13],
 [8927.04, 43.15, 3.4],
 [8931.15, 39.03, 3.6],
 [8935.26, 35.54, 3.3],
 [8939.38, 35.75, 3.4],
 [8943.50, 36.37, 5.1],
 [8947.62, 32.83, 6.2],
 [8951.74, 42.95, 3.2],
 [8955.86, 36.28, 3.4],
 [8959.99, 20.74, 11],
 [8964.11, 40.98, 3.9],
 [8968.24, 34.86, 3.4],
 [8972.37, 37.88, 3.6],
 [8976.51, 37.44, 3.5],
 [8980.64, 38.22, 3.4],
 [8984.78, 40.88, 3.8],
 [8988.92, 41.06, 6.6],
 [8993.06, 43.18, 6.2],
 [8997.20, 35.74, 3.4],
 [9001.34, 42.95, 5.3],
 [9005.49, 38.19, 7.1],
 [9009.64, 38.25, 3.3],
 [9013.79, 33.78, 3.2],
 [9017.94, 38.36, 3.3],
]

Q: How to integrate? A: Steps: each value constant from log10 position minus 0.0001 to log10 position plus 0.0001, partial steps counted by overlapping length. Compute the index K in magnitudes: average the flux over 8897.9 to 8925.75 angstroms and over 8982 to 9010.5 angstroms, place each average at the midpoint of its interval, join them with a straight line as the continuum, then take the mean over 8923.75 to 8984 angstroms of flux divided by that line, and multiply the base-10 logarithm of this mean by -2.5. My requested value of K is 0.07 mag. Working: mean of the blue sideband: 39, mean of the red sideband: 40.1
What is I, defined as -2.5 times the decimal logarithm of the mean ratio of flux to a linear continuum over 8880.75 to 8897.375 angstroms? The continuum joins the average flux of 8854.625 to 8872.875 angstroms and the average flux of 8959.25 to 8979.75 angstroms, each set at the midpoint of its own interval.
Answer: 0.15 mag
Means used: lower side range 38.4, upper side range 35.5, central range 32.8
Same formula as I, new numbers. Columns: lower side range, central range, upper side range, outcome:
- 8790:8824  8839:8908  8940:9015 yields 0.05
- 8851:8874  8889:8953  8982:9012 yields 0.06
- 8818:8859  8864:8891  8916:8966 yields 0.06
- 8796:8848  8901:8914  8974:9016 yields 0.05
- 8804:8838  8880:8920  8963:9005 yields 0.11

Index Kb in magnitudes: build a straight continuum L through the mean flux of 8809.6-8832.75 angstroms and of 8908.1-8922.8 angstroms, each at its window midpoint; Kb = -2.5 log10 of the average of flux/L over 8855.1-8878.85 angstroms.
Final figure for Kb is 0.02 mag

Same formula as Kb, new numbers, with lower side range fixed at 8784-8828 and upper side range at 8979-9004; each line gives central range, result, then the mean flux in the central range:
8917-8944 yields 0.01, 39.1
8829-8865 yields 0.02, 37.7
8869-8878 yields 0.12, 34.7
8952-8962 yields 0.27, 31.1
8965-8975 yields 0.09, 36.9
